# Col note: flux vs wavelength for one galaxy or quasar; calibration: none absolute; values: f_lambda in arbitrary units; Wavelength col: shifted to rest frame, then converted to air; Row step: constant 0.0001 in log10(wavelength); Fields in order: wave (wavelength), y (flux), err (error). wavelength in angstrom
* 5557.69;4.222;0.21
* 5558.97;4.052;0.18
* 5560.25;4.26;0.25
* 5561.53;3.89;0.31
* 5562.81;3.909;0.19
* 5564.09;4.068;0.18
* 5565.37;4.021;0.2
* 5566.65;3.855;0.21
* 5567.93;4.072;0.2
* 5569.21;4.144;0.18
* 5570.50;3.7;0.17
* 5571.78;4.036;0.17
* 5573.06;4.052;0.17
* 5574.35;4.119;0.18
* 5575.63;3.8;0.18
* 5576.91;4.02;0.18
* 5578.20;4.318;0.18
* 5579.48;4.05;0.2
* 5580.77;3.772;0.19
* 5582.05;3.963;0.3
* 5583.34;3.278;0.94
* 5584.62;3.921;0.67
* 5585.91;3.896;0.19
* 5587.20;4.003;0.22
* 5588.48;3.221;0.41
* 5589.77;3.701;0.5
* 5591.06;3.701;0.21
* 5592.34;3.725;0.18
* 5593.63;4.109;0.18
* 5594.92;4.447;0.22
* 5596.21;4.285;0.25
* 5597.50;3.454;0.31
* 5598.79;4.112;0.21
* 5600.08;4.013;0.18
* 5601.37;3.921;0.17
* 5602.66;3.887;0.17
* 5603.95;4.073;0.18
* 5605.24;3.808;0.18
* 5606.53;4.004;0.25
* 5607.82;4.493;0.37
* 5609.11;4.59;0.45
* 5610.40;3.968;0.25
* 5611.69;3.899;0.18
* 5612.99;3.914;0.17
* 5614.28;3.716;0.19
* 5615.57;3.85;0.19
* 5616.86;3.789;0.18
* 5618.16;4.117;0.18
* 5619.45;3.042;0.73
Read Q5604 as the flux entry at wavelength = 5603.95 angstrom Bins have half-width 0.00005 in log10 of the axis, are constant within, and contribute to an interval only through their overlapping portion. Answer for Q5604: 4.073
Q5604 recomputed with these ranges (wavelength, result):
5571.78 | 4.036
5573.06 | 4.052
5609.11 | 4.59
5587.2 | 4.003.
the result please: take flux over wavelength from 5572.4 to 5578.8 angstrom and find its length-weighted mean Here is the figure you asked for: 4.06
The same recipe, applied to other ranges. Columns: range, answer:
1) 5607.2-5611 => 4.36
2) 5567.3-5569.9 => 4.09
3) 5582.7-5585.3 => 3.61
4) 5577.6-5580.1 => 4.19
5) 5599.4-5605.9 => 3.94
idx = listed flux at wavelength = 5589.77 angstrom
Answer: 3.701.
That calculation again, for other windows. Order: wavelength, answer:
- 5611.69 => 3.899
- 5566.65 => 3.855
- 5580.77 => 3.772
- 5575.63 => 3.8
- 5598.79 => 4.112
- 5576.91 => 4.02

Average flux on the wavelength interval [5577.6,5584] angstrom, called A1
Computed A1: 3.88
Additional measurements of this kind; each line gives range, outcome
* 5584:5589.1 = 3.76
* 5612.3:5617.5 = 3.82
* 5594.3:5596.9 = 4.34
